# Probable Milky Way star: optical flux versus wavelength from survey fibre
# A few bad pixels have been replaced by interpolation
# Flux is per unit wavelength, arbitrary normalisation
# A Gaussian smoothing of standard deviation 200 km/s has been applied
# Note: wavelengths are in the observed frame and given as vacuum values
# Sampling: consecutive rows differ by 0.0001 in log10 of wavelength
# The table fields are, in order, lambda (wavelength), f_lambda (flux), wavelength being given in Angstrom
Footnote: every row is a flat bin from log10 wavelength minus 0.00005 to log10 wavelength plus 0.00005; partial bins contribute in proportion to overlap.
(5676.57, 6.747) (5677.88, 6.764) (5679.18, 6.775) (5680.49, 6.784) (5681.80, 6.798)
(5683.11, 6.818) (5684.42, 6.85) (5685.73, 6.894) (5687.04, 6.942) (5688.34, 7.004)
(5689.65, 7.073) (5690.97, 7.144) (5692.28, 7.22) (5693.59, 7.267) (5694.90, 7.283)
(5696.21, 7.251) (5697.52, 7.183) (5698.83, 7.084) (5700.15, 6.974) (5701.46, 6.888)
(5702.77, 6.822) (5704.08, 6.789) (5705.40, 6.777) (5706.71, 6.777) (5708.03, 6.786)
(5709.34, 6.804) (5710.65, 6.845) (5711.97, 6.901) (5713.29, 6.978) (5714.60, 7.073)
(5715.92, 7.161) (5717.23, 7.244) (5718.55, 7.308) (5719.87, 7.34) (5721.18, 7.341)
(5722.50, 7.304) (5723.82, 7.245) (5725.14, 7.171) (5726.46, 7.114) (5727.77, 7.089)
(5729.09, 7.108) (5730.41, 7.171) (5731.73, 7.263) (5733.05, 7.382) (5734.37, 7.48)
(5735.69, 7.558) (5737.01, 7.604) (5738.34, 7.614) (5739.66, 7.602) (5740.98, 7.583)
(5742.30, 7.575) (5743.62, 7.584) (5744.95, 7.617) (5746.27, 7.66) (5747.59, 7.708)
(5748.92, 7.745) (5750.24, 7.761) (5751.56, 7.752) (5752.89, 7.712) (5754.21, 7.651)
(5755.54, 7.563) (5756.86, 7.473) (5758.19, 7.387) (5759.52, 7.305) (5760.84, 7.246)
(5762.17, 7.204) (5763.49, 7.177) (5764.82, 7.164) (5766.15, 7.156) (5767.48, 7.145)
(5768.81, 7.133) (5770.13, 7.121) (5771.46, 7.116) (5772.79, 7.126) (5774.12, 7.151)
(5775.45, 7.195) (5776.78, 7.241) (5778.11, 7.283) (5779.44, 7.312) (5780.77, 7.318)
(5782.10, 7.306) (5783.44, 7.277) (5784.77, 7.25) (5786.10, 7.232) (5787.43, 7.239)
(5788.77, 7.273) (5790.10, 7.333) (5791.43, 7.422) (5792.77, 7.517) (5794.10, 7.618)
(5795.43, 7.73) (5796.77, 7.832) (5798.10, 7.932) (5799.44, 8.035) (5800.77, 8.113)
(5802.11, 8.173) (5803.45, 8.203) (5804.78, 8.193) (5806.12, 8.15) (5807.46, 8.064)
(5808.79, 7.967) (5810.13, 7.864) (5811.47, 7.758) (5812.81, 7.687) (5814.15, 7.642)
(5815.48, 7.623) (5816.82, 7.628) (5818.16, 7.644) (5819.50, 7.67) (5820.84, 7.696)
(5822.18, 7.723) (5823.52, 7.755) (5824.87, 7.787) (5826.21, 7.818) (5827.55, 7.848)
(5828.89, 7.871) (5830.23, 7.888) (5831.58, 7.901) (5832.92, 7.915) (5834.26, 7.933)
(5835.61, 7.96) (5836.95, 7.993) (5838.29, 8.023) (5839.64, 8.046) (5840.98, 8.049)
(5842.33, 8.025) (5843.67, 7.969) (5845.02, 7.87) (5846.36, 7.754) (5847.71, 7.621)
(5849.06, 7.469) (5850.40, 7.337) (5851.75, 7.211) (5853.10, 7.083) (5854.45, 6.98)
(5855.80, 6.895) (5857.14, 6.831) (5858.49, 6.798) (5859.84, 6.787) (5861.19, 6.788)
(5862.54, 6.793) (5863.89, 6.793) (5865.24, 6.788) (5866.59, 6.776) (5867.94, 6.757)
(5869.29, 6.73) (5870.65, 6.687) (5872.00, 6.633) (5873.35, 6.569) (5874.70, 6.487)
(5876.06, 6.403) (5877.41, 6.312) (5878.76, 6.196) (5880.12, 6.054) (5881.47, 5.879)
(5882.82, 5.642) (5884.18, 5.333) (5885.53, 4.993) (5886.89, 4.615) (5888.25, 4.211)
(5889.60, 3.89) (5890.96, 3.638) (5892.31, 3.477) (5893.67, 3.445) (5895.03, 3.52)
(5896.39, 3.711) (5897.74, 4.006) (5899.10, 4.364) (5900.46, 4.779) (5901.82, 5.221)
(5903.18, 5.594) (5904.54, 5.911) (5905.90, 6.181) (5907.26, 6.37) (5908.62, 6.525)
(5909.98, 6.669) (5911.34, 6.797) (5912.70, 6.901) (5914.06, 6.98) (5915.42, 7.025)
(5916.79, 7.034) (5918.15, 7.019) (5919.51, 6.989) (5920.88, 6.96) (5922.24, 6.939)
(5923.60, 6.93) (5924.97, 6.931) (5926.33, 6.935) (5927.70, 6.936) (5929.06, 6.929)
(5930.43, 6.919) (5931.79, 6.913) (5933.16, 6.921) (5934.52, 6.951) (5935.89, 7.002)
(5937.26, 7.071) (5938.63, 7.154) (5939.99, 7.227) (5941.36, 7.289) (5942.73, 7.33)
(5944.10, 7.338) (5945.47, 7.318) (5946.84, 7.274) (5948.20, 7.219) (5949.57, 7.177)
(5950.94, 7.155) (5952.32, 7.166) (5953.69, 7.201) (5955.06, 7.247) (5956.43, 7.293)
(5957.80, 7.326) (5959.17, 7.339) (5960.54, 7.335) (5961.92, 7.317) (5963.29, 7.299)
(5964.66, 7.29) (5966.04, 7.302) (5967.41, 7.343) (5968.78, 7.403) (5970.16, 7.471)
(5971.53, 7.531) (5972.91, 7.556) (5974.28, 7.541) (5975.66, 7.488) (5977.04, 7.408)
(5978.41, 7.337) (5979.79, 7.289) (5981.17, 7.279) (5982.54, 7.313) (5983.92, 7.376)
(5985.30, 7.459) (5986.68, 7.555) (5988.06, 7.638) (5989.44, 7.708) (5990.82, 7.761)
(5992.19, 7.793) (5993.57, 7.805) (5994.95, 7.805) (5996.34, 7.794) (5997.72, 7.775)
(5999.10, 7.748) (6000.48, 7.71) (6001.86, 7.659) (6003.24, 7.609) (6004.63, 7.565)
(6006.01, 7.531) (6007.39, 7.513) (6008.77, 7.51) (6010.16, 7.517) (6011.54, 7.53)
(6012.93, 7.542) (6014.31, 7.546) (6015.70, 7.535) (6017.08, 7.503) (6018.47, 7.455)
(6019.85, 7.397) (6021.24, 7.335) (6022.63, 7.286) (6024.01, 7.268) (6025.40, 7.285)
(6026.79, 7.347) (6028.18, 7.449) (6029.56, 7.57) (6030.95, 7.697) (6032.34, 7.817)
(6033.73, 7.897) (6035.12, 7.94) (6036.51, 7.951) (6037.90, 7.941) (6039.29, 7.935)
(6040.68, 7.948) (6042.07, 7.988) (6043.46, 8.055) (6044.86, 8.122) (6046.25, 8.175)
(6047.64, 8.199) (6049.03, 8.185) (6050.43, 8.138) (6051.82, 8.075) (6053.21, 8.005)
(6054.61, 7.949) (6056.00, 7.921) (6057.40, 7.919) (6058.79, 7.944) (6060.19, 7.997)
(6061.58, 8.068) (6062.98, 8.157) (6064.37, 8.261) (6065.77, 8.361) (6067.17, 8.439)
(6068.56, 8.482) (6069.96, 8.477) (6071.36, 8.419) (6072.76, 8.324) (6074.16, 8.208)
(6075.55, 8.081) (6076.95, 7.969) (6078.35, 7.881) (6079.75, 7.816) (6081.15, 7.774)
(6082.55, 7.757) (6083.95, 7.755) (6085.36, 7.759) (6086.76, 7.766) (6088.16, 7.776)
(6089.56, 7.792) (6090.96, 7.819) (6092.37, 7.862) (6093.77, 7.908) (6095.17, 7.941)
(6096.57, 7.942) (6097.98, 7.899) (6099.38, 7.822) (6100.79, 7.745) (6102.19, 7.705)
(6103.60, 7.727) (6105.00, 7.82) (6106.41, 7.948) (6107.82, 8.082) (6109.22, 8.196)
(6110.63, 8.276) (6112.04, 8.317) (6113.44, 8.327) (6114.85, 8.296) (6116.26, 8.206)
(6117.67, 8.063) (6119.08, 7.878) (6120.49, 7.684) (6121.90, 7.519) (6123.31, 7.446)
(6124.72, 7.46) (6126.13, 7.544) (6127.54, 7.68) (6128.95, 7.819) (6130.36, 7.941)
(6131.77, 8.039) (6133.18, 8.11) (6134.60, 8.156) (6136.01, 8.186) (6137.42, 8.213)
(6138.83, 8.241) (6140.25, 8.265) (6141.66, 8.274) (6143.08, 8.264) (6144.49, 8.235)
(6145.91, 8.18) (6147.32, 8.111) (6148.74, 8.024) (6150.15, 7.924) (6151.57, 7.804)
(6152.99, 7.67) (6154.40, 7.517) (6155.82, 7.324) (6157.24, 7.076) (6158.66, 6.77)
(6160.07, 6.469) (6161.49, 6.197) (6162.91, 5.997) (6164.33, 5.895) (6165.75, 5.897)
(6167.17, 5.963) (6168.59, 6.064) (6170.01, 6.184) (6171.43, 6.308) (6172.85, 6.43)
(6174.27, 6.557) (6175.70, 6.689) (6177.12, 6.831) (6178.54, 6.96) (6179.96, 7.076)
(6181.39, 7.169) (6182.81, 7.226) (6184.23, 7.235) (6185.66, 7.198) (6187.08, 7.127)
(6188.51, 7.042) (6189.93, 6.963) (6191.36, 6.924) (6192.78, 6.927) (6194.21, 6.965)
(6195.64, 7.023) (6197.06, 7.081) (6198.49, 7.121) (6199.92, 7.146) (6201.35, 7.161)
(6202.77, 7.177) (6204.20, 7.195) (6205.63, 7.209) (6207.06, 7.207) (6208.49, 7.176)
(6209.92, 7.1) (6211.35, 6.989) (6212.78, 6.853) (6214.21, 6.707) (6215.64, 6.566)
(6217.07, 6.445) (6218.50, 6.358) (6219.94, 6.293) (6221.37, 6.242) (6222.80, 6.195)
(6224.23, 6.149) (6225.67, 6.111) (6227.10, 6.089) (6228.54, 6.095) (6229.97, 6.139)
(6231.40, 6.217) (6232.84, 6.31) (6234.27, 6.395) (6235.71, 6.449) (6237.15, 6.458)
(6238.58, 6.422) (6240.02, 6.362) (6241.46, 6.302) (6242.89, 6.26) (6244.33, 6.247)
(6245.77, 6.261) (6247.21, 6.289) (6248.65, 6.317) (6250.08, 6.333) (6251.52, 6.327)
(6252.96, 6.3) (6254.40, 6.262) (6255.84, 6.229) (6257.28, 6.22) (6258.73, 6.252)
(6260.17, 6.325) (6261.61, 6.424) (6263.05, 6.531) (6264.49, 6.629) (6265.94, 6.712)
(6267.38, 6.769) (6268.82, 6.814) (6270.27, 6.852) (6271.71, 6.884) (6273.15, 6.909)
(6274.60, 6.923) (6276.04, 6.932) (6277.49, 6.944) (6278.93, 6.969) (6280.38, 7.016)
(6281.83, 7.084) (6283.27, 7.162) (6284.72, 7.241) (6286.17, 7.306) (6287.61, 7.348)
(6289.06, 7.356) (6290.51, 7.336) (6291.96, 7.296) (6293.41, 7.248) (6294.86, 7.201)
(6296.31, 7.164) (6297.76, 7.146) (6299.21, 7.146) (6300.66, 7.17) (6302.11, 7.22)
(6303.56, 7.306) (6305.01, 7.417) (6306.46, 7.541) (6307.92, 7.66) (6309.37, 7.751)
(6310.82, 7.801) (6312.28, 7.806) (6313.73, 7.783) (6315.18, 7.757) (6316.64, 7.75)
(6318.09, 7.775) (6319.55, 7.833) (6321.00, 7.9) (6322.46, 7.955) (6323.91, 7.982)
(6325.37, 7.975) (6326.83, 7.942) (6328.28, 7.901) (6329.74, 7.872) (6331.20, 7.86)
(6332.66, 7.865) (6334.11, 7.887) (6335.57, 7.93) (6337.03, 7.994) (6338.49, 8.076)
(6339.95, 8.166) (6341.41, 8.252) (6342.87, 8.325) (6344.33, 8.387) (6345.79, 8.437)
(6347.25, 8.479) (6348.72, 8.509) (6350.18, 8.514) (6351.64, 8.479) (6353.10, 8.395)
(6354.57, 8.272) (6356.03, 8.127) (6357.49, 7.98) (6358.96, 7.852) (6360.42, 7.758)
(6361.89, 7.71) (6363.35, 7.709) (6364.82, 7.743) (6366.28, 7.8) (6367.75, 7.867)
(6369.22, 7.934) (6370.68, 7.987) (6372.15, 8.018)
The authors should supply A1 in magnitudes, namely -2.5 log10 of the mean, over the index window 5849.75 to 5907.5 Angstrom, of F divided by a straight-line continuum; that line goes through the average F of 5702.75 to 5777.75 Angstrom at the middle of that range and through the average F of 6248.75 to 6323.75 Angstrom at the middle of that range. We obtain 0.24 mag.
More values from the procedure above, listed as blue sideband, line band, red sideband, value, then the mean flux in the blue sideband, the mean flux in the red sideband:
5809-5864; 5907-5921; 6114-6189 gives 0.10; 7.59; 7.37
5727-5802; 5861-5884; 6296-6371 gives 0.17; 7.44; 7.89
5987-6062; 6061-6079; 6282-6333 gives -0.07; 7.75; 7.56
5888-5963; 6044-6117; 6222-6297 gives -0.23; 6.41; 6.62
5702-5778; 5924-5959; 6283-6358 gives 0.05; 7.28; 7.79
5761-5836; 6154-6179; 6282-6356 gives 0.19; 7.59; 7.78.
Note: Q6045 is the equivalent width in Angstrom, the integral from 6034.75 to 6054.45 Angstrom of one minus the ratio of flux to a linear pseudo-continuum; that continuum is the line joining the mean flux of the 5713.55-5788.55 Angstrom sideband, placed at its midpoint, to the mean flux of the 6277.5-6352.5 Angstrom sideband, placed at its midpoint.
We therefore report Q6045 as -1.34 Angstrom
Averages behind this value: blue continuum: 7.35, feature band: 8.04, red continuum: 7.71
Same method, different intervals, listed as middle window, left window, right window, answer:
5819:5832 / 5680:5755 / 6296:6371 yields -0.8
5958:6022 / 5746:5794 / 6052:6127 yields 2.2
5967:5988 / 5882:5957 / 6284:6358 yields -3.2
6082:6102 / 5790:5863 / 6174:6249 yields -2.3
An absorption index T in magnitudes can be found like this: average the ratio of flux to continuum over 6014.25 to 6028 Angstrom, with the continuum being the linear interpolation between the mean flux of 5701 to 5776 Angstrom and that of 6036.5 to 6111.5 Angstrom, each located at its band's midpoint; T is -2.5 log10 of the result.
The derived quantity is 0.07 mag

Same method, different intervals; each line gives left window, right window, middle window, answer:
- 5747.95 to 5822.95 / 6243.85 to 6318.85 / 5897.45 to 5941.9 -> 0.13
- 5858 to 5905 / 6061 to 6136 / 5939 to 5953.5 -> -0.16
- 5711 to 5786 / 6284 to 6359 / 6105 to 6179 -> 0.02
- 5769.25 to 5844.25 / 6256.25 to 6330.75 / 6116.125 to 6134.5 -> -0.06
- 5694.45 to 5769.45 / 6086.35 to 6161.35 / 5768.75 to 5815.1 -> -0.03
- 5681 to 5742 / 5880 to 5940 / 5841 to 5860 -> -0.17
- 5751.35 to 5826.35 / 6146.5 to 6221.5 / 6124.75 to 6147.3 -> -0.16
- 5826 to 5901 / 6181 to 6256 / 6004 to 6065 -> -0.19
